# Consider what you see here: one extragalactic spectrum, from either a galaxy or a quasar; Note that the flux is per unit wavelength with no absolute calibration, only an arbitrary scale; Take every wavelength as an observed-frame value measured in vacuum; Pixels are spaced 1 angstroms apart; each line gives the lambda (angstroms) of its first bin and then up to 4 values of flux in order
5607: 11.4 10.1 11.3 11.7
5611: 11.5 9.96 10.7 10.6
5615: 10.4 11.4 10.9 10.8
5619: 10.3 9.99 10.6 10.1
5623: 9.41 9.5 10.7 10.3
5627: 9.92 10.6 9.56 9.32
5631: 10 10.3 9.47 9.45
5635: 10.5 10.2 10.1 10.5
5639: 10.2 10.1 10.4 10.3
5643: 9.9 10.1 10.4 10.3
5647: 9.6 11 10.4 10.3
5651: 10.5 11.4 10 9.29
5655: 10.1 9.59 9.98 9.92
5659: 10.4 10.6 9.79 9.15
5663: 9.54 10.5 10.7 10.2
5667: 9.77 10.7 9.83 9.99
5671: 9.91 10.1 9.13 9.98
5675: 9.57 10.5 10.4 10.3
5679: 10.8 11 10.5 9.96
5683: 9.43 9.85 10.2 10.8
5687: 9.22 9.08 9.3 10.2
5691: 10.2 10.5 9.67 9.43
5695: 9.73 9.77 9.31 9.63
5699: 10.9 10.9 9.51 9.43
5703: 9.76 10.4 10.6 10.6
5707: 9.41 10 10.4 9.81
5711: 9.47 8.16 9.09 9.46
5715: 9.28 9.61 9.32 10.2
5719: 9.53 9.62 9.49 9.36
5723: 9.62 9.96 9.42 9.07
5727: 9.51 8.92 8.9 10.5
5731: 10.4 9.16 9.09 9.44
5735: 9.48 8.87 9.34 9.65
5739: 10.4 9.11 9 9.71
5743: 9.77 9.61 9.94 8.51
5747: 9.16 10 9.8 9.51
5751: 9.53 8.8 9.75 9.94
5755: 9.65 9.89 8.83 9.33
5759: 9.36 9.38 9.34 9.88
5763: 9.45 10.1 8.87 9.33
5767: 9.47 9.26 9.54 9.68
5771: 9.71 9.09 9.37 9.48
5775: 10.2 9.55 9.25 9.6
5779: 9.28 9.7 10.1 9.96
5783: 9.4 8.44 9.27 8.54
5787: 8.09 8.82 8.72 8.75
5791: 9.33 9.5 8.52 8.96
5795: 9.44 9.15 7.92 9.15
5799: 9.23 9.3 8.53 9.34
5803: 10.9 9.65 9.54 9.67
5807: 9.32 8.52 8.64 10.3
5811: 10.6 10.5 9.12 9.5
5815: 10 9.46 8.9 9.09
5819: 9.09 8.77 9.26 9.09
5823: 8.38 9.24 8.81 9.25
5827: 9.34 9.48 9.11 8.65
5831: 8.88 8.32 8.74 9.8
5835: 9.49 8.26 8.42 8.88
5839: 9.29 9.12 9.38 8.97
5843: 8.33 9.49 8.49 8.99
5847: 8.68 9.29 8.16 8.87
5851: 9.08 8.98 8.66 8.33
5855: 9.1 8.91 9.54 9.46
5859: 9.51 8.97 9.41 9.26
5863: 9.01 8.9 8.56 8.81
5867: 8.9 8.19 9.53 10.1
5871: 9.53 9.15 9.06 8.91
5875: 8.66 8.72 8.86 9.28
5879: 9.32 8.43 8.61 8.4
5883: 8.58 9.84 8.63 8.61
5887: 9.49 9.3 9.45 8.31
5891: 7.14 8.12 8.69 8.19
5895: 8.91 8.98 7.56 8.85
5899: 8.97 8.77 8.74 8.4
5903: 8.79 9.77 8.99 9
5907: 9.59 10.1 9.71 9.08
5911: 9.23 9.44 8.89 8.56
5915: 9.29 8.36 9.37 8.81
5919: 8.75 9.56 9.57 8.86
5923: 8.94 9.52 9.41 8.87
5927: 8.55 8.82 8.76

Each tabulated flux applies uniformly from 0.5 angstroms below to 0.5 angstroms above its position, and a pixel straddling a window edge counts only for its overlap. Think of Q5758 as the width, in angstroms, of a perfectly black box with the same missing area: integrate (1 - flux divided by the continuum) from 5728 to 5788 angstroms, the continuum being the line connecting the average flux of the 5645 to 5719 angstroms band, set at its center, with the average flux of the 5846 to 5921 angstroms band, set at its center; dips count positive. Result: 0.9 angstroms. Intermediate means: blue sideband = 9.98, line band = 9.44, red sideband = 8.95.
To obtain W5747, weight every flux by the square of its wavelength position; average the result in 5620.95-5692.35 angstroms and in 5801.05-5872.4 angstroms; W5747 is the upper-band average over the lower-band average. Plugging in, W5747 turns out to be 0.96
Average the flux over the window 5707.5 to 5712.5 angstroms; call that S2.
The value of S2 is 9.57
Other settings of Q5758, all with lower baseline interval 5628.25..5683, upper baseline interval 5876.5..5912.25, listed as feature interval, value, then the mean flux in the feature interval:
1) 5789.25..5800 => 0.5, 9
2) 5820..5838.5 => 0.5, 8.96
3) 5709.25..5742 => 1.0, 9.46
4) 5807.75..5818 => -0.3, 9.56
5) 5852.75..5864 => 0.0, 9.11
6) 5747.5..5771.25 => 0.2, 9.51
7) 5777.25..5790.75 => 0.5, 9.13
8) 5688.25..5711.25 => -0.1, 9.95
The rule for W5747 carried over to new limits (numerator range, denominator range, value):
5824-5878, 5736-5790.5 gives 0.99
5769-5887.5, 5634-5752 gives 0.97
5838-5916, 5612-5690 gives 0.95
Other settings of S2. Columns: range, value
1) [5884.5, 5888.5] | 9.01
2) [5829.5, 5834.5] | 8.88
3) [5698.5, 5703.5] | 10.1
